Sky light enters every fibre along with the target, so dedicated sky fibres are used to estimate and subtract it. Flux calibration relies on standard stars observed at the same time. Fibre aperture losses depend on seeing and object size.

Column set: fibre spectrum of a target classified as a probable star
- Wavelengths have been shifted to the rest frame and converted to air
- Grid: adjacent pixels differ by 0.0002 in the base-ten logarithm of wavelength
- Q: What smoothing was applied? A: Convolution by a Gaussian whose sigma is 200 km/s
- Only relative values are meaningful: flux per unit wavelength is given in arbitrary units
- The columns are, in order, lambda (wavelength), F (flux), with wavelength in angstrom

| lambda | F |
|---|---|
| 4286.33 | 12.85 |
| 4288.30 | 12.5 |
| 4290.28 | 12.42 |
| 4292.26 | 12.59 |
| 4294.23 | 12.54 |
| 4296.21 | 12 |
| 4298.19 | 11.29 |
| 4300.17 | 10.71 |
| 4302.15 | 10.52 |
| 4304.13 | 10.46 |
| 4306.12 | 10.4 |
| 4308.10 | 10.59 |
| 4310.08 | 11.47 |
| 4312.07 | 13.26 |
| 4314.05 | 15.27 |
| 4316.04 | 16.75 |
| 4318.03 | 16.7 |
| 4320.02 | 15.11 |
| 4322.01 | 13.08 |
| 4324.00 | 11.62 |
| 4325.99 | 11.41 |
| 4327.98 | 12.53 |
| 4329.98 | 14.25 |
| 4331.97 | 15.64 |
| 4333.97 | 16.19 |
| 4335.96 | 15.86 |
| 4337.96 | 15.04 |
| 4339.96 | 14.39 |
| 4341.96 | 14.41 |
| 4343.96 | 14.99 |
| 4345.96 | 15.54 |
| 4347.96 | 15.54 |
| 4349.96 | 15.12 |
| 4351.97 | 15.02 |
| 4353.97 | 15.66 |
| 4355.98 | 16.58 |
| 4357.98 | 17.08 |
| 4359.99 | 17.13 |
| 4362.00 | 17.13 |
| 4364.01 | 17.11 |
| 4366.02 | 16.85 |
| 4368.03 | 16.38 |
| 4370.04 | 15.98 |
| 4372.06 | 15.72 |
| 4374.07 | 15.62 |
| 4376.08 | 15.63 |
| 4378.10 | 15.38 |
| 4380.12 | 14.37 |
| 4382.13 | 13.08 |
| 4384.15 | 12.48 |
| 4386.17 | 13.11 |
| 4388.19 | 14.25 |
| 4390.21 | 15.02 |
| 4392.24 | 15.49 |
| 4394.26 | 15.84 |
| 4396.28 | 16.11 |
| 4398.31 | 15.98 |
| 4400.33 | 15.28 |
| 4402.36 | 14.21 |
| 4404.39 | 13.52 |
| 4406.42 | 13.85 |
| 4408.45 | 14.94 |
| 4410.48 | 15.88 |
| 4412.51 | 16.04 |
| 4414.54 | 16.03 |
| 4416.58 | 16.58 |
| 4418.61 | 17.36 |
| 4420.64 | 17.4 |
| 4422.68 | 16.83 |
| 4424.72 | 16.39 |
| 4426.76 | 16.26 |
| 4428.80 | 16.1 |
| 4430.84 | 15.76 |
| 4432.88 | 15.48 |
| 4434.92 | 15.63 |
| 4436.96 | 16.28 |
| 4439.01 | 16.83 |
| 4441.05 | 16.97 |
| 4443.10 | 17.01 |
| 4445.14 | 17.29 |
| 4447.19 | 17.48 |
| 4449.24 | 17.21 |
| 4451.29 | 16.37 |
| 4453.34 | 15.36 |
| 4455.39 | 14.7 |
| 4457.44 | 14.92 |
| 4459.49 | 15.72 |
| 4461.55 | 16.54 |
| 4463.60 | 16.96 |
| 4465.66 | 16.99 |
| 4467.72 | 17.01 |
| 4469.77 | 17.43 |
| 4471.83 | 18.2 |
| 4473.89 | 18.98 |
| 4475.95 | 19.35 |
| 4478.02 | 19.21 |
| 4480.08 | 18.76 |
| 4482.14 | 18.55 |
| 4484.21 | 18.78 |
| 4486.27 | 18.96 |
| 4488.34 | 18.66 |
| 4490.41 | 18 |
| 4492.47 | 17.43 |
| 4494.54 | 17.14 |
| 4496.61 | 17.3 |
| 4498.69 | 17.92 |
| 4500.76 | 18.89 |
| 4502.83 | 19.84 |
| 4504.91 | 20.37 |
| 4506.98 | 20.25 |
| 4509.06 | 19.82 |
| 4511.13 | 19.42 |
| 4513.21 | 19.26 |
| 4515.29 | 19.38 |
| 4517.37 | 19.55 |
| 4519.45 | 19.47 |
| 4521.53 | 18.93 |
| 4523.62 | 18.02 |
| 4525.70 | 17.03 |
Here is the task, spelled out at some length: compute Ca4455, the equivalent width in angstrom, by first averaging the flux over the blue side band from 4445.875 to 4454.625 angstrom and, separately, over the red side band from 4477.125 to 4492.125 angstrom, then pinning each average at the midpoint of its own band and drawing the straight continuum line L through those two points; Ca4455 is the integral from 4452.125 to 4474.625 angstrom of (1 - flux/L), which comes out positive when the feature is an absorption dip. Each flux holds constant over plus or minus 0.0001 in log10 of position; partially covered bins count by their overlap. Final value 1.0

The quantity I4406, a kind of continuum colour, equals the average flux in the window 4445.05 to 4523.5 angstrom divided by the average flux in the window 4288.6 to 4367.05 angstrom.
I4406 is 1.28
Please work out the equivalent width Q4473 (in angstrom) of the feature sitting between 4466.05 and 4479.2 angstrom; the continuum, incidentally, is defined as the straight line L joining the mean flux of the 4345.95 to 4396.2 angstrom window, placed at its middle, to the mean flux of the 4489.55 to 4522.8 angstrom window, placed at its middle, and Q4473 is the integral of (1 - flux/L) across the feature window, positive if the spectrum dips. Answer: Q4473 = -0.16 angstrom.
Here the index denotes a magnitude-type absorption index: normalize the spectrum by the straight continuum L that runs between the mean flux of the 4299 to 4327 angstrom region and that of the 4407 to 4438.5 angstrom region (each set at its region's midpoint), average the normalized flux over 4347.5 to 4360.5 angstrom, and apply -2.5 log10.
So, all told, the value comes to -0.15 mag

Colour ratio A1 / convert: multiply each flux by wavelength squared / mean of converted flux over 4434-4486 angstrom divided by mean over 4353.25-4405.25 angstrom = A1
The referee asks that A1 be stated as 1.16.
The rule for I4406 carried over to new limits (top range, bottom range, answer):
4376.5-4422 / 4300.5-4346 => 1.11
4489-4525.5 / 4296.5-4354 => 1.37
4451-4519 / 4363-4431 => 1.17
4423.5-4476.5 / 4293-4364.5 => 1.18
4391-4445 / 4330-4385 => 1.03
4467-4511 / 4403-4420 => 1.20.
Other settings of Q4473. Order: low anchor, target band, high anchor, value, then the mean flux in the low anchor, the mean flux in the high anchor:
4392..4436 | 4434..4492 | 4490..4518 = 0.7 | 15.8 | 18.9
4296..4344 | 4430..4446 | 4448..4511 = 0.3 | 13.4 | 17.9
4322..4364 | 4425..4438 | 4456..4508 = 0.8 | 15.1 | 18.1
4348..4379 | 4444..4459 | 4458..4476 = 0.8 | 16.1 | 17.3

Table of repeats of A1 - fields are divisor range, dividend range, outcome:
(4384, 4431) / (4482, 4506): 1.24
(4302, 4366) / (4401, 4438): 1.13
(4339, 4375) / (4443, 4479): 1.12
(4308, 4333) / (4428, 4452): 1.27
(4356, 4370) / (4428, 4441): 0.99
